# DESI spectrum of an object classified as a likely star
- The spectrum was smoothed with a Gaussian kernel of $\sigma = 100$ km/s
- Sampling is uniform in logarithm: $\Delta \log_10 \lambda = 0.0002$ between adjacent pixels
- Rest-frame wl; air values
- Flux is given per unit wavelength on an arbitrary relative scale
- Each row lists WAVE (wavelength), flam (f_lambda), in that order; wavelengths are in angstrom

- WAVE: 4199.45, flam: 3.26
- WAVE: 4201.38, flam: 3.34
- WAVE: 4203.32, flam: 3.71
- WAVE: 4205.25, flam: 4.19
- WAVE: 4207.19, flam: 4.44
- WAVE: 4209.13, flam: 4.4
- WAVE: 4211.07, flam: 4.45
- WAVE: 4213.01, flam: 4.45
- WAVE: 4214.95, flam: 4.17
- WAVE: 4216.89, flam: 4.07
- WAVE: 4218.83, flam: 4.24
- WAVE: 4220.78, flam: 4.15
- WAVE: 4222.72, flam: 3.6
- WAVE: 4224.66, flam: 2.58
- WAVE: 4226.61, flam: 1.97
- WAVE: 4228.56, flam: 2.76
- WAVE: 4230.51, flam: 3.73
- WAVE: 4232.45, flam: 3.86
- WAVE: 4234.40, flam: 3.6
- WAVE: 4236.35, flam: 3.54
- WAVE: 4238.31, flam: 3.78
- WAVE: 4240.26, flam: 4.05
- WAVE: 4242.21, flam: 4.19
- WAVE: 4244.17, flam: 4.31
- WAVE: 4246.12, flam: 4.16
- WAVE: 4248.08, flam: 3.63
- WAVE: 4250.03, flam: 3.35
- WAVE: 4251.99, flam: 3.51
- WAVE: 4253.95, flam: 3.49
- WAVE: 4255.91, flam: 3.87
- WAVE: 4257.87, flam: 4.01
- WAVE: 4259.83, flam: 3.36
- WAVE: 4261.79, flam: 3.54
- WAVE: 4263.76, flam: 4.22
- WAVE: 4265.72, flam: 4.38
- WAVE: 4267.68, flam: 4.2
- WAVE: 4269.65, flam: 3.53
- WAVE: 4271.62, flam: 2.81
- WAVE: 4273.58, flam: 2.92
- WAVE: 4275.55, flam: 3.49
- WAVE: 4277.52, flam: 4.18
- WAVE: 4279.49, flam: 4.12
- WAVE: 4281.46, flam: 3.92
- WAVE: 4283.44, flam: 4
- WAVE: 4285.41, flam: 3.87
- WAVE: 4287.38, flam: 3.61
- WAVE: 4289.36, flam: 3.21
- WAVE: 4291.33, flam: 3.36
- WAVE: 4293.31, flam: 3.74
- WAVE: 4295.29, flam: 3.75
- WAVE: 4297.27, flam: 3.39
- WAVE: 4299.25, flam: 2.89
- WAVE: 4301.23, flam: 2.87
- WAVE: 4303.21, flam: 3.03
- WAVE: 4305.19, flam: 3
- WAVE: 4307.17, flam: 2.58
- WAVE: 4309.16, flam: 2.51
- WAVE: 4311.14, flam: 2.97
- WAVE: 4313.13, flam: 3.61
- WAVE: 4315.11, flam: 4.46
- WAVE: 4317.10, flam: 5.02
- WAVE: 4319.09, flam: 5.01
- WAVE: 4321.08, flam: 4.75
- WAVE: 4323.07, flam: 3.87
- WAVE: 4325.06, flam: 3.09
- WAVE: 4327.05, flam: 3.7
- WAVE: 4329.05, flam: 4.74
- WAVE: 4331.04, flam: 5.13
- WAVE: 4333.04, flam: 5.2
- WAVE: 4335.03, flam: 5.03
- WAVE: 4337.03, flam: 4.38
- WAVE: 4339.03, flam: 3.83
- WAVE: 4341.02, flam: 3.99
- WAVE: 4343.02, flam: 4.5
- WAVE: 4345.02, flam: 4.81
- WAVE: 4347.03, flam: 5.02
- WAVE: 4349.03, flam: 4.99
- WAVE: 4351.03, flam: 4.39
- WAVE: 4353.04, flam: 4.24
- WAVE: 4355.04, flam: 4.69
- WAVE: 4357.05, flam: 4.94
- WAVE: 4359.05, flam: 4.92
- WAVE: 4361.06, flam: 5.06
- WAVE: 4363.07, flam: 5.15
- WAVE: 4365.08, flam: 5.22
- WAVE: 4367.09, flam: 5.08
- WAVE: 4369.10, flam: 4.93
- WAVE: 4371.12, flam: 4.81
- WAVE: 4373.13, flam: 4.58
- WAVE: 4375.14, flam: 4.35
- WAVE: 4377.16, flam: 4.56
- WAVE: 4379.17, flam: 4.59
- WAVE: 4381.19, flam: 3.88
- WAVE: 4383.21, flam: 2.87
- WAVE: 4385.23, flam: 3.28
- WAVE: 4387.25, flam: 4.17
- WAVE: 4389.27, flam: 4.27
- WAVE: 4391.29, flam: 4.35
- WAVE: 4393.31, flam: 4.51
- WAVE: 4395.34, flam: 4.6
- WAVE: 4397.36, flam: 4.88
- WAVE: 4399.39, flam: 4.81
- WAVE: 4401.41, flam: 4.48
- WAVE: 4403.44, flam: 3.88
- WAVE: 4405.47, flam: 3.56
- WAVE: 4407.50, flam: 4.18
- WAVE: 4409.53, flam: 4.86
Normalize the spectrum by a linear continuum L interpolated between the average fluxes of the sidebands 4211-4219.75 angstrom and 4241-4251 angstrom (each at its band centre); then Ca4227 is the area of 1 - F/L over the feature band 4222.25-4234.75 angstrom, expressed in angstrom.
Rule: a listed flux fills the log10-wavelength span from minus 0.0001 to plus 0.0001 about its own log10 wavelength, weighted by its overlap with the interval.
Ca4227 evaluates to 3.0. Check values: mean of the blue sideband 4.26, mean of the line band 3.12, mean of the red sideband 3.93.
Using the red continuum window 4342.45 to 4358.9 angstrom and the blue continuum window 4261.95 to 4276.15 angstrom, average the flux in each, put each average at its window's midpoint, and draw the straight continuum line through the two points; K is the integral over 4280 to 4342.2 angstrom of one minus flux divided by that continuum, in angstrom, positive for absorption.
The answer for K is 5.6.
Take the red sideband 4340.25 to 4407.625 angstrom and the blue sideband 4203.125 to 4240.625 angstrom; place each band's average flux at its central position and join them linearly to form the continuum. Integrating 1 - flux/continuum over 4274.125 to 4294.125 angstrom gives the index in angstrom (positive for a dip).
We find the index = 1.7 angstrom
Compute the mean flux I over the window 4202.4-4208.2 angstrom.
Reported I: 4.12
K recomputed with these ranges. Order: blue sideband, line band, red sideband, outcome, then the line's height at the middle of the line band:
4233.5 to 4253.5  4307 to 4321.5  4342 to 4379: 1.7 angstrom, 4.4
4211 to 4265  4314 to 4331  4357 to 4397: -0.7 angstrom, 4.2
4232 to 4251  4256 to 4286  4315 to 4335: 2.3 angstrom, 4.09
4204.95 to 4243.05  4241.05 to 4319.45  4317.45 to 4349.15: 9.6 angstrom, 4.16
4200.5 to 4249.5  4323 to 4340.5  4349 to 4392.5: -0.1 angstrom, 4.32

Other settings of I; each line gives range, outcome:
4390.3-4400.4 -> 4.63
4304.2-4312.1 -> 2.77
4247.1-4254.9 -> 3.5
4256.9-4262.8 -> 3.64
